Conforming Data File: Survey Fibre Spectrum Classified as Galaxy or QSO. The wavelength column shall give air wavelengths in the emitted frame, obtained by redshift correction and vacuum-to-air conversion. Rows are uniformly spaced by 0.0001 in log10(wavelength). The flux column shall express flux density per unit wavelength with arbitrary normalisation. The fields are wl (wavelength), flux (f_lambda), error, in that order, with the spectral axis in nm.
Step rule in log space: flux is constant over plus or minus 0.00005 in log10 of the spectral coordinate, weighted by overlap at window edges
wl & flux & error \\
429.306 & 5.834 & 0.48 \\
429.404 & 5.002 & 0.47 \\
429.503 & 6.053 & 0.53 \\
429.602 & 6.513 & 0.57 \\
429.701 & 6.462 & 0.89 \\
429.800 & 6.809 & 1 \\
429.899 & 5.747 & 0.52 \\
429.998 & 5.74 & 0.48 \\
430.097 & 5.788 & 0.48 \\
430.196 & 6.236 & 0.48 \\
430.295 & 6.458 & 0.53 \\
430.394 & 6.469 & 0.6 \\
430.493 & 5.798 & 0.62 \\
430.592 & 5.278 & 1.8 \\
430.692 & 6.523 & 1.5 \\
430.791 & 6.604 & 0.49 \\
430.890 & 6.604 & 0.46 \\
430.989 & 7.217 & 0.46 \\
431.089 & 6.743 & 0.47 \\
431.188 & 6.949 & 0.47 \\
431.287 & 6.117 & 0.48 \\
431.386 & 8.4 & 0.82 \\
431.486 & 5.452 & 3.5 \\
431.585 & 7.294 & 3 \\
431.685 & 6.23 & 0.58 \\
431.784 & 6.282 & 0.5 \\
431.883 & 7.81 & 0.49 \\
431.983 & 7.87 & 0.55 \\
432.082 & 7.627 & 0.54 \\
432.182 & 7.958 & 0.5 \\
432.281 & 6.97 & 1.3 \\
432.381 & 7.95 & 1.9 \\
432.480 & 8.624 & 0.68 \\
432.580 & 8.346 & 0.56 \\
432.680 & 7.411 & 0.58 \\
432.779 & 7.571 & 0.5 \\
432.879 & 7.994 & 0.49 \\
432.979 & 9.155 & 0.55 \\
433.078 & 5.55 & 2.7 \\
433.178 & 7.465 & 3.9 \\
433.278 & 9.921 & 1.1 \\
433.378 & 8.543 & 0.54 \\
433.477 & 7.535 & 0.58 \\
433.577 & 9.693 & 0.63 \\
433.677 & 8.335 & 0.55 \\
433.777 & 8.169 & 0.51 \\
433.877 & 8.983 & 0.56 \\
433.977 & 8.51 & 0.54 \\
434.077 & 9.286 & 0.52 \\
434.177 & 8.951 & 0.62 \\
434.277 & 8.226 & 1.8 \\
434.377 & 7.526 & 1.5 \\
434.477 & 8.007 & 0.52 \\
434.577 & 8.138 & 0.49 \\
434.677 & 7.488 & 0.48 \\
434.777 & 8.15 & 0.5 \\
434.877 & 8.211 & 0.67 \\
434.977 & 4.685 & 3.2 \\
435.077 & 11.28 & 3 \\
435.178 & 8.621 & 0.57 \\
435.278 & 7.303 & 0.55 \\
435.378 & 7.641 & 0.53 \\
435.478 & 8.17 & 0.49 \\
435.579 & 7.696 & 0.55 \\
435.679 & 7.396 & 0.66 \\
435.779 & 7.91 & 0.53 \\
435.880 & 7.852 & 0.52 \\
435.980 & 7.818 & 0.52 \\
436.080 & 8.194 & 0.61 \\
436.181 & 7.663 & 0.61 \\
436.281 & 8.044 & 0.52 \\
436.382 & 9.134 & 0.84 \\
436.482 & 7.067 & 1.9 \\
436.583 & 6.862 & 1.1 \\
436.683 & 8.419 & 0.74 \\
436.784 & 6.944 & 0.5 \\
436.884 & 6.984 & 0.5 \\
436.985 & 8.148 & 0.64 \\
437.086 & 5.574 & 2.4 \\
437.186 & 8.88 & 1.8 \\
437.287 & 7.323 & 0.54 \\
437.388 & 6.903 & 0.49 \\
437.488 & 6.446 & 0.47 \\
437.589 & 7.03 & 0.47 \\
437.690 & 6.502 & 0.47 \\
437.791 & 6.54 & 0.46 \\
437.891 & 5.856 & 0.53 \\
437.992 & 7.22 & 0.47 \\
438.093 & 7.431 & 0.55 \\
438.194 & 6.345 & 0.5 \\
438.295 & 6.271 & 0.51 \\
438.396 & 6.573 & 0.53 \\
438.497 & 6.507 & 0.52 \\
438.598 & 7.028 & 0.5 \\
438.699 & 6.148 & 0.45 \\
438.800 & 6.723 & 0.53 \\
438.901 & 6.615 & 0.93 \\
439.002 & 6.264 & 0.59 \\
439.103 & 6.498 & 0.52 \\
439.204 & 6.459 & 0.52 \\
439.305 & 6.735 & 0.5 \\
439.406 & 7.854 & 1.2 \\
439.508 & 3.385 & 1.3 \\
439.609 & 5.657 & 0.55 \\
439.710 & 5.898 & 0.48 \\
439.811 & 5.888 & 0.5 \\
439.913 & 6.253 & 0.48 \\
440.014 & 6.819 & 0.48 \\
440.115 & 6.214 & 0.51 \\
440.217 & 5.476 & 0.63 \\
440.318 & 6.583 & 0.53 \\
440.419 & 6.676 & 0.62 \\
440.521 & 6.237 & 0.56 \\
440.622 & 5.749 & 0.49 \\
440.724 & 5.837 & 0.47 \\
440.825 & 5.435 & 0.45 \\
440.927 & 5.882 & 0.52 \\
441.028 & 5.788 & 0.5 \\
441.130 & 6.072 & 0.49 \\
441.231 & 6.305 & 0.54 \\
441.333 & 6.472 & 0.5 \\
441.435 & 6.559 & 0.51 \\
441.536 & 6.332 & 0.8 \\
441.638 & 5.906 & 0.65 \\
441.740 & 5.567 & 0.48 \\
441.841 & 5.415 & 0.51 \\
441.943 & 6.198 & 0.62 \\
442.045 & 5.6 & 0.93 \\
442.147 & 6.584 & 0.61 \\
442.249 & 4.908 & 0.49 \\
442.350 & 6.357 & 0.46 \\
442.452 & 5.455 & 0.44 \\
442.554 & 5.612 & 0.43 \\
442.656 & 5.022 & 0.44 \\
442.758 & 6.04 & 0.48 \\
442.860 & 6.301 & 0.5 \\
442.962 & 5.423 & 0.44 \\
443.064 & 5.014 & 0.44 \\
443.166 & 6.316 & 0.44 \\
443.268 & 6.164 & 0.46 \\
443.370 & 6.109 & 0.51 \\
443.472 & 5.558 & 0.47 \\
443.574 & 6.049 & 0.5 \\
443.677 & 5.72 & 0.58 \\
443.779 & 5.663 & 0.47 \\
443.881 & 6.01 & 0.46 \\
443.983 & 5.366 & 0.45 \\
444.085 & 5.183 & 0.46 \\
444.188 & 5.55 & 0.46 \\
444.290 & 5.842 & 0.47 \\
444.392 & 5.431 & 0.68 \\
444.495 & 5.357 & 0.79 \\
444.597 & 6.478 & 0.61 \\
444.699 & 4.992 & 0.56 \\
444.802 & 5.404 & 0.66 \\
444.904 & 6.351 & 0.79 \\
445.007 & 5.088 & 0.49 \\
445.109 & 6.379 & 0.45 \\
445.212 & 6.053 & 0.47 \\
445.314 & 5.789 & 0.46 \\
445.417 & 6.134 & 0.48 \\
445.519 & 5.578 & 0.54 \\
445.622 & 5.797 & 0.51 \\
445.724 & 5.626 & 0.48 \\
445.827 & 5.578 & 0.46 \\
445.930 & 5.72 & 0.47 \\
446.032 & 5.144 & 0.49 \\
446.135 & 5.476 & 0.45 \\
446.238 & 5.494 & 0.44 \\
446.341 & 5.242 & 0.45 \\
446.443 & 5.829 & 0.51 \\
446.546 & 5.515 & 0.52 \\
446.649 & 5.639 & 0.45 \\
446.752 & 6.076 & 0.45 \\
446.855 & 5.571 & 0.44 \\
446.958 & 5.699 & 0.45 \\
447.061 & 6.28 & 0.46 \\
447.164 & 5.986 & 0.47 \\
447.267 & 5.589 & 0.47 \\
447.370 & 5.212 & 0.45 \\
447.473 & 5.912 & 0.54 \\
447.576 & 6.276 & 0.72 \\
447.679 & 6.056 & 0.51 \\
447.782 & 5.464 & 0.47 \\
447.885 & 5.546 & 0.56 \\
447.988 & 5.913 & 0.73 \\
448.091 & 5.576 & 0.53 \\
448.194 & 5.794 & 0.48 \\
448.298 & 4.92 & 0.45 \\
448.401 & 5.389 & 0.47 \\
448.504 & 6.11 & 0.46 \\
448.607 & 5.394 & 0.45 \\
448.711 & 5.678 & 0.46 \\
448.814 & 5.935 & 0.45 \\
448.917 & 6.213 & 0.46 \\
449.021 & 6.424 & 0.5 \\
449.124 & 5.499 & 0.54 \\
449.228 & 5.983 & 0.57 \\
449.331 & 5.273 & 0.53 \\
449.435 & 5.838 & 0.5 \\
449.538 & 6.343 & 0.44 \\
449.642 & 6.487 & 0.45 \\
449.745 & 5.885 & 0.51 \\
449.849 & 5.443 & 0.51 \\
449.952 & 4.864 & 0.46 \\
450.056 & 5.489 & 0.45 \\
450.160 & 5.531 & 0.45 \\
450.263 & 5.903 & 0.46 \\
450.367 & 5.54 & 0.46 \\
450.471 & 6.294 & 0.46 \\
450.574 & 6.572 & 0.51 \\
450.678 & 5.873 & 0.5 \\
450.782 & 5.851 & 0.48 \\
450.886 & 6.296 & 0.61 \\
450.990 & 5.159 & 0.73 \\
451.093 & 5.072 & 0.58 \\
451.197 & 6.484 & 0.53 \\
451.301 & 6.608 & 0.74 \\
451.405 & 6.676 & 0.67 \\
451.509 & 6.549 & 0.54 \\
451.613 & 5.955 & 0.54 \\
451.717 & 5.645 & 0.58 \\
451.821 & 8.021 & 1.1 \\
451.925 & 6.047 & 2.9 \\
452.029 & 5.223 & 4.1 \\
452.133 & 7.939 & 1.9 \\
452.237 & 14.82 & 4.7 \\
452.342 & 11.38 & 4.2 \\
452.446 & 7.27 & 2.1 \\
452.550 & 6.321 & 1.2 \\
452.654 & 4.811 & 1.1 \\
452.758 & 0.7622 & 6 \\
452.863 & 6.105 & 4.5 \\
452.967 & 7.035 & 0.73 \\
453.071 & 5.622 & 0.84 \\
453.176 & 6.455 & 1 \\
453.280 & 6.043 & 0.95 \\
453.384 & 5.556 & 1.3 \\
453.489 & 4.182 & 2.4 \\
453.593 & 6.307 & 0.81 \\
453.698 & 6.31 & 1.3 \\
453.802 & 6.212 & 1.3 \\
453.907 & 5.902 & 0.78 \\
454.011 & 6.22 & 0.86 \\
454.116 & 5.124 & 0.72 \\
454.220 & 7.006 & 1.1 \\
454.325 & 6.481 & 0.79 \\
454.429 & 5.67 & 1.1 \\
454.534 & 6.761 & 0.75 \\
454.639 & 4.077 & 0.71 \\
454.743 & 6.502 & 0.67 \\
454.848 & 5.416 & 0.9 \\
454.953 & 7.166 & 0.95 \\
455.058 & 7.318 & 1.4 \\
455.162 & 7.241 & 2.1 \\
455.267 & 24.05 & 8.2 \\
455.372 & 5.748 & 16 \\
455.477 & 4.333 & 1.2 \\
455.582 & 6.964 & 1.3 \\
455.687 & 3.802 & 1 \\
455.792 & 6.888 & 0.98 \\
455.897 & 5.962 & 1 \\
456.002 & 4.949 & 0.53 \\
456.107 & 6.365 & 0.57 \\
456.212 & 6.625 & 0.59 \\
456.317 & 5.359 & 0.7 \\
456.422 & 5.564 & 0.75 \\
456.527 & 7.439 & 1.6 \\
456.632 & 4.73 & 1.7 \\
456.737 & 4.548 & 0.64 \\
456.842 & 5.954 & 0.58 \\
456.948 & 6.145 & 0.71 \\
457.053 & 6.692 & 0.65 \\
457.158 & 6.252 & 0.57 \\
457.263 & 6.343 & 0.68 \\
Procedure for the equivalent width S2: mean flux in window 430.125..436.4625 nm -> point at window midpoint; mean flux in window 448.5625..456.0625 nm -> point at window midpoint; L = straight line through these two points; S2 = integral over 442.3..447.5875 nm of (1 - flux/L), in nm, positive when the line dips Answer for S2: 0.88 nm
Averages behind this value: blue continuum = 7.64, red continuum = 6.37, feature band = 5.71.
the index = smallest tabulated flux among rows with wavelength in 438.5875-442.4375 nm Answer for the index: 3.385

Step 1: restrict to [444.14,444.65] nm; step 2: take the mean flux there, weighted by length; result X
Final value 5.74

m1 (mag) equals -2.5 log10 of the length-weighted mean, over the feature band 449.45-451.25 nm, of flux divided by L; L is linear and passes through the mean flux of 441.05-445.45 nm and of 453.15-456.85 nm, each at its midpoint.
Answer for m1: 0.06 mag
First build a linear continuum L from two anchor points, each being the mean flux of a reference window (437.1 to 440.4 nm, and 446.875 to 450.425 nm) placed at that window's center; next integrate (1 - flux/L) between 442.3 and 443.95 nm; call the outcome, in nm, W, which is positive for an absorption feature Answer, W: 0.10 nm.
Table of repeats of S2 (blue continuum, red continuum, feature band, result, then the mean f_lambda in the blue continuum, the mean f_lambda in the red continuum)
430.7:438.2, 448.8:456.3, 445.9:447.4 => 0.26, 7.62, 6.4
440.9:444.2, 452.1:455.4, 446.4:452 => 0.56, 5.84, 7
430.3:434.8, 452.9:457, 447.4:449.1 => 0.25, 7.58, 6.41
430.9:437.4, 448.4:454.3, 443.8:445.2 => 0.24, 7.77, 6.17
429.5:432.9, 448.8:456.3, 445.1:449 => 0.47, 6.86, 6.4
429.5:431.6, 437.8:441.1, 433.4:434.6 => -0.40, 6.41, 6.26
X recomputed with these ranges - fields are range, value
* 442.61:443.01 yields 5.71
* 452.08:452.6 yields 9.54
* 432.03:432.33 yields 7.54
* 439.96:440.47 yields 6.36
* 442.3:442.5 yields 5.91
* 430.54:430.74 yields 5.87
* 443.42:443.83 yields 5.74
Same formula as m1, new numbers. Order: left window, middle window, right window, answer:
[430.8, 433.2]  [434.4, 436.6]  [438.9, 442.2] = -0.160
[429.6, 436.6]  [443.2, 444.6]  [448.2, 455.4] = 0.199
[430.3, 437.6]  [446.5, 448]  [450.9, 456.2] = 0.197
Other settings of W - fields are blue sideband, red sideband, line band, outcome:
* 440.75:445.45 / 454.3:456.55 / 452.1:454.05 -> 0.02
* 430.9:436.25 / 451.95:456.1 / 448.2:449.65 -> 0.25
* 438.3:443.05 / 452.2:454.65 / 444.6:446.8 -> 0.18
